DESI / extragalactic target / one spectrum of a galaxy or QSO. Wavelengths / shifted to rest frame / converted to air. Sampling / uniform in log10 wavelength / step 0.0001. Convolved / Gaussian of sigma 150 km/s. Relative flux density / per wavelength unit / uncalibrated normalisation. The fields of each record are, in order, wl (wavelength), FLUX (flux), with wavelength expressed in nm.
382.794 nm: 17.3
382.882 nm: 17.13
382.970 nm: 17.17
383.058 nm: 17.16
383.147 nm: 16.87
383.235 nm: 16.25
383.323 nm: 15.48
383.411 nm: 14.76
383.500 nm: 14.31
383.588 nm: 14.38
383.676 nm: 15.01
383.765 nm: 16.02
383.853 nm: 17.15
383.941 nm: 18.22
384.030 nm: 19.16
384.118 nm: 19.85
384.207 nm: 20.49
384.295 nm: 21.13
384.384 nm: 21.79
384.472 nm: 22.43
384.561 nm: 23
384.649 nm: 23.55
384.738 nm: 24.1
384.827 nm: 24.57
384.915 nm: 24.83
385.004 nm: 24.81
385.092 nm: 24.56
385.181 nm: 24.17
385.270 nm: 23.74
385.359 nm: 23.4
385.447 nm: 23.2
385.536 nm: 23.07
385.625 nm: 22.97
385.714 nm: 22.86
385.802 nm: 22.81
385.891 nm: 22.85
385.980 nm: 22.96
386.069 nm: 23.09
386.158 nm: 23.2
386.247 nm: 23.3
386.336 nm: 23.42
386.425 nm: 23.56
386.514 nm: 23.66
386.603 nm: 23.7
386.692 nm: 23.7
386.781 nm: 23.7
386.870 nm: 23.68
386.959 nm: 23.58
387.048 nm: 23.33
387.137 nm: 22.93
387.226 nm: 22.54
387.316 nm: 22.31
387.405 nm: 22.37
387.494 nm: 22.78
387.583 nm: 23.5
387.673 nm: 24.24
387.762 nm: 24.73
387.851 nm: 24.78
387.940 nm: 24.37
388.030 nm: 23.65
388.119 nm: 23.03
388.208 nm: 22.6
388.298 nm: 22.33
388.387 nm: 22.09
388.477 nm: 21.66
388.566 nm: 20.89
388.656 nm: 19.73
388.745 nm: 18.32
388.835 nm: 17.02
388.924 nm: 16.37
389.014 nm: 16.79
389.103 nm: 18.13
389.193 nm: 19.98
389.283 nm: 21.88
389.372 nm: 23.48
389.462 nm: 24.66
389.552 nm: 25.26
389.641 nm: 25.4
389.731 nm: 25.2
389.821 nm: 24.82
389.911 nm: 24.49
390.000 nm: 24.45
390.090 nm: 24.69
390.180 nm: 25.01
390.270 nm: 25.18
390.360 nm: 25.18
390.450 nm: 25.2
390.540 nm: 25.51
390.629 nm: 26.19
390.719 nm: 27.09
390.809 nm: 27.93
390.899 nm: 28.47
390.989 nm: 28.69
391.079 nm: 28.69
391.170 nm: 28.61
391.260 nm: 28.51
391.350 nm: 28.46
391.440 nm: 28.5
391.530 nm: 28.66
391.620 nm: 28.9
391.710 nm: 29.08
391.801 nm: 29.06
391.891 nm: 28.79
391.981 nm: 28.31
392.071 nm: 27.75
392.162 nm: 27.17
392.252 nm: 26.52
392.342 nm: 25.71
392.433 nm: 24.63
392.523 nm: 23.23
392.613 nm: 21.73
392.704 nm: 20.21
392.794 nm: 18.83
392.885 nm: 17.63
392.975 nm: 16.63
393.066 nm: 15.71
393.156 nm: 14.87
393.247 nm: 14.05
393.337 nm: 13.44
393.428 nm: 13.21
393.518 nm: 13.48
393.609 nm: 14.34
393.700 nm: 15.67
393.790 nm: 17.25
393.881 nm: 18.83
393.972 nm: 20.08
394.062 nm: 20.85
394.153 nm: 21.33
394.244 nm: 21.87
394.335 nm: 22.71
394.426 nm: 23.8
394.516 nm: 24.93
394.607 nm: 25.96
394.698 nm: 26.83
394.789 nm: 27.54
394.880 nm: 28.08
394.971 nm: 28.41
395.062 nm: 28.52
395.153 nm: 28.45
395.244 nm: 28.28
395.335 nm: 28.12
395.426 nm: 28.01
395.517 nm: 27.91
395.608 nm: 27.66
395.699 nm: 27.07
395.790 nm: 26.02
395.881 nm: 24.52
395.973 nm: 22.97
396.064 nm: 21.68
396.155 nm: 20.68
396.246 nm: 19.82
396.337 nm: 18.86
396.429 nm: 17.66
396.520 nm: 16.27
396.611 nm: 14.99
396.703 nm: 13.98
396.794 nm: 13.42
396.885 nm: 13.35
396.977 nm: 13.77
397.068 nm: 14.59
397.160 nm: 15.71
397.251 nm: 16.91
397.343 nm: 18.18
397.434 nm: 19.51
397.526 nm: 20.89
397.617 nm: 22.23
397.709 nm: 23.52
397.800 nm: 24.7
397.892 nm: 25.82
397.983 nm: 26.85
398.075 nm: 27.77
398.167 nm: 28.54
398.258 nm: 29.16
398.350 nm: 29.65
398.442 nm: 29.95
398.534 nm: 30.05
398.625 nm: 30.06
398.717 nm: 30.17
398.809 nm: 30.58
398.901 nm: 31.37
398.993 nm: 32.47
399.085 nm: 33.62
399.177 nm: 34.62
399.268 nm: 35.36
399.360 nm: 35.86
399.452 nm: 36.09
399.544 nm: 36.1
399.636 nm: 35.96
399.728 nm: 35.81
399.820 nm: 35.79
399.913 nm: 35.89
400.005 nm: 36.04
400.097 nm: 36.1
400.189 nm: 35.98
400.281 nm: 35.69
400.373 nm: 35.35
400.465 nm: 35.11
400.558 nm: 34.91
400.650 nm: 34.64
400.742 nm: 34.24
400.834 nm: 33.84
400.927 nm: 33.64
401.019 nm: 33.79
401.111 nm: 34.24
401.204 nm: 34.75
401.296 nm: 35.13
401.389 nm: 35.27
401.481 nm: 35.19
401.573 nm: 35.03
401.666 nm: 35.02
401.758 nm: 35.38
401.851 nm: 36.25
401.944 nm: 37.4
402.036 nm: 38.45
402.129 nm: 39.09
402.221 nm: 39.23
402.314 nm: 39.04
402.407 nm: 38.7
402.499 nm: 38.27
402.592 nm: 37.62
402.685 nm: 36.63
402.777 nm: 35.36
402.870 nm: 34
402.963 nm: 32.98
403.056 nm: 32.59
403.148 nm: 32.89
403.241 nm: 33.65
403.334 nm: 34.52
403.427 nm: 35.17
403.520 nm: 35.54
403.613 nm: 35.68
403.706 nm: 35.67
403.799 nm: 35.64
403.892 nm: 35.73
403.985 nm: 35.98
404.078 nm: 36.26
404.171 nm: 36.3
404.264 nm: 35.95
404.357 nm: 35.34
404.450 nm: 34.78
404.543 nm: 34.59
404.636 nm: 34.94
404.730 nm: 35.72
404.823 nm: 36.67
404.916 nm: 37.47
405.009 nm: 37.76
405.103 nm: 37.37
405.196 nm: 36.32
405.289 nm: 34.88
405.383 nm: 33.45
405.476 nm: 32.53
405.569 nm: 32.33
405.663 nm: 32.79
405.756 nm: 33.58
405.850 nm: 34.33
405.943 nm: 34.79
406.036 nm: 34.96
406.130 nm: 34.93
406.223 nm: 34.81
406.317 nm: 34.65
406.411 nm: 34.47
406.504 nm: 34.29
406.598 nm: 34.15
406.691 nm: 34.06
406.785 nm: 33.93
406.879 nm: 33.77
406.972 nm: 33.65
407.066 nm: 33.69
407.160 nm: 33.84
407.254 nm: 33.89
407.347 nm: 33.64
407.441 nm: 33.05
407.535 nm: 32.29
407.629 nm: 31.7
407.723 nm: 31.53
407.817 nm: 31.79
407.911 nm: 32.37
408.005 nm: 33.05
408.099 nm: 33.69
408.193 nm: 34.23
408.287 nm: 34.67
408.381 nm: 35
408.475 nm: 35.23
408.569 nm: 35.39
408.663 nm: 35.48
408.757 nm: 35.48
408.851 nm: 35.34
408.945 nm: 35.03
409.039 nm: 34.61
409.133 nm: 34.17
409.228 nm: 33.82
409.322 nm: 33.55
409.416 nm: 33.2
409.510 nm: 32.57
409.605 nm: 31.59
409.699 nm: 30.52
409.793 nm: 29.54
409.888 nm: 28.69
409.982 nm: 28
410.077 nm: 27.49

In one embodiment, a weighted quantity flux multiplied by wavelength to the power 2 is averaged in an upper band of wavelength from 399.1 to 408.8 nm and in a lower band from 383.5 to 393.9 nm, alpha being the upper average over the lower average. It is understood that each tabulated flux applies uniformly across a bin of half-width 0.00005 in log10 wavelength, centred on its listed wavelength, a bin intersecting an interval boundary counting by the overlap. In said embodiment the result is 1.67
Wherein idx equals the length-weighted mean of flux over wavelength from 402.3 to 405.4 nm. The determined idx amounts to 35.7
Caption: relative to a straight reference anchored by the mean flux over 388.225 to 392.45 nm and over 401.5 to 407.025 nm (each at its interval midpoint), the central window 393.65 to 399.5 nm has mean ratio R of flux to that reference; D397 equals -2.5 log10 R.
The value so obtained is 0.21 mag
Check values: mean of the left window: 24.9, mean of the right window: 35.4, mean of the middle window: 24.4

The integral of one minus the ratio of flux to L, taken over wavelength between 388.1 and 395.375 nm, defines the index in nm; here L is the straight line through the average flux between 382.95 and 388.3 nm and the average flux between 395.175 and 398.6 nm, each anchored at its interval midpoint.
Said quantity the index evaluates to -0.38 nm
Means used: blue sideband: 21.8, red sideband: 22.5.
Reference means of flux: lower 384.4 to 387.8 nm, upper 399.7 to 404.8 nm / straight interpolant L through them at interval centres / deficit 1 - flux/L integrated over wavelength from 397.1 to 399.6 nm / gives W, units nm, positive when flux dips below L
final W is 0.366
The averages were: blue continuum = 23.4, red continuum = 35.6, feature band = 28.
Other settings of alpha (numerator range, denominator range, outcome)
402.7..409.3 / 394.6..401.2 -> 1.30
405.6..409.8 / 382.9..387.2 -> 1.77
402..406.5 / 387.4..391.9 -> 1.56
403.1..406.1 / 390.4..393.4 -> 1.53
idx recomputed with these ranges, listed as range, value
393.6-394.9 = 22.1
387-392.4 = 24.5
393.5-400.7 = 26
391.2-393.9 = 22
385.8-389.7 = 22.5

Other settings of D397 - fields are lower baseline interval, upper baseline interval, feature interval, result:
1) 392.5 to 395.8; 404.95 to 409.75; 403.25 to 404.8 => -0.15 mag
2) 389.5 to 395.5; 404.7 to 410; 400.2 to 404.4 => -0.17 mag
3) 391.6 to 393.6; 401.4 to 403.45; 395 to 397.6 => 0.26 mag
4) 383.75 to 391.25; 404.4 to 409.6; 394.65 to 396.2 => 0.05 mag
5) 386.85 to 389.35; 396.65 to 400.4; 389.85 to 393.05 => -0.09 mag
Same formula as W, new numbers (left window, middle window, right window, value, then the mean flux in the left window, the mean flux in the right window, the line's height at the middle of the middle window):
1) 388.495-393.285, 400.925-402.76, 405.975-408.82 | -0.35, 23.9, 33.9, 30.6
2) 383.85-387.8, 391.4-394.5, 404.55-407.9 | 0.60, 22.9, 34.2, 26.9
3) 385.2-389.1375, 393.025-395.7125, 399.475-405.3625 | 0.62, 22.5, 35.7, 28.7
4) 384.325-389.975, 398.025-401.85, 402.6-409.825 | -0.40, 22.9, 34.3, 30.6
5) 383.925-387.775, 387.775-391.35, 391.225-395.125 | -0.14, 23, 22.8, 22.9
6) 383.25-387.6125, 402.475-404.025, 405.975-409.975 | -0.20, 21.8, 33.5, 31.1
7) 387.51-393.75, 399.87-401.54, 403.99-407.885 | -0.24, 23.1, 34.4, 30.5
